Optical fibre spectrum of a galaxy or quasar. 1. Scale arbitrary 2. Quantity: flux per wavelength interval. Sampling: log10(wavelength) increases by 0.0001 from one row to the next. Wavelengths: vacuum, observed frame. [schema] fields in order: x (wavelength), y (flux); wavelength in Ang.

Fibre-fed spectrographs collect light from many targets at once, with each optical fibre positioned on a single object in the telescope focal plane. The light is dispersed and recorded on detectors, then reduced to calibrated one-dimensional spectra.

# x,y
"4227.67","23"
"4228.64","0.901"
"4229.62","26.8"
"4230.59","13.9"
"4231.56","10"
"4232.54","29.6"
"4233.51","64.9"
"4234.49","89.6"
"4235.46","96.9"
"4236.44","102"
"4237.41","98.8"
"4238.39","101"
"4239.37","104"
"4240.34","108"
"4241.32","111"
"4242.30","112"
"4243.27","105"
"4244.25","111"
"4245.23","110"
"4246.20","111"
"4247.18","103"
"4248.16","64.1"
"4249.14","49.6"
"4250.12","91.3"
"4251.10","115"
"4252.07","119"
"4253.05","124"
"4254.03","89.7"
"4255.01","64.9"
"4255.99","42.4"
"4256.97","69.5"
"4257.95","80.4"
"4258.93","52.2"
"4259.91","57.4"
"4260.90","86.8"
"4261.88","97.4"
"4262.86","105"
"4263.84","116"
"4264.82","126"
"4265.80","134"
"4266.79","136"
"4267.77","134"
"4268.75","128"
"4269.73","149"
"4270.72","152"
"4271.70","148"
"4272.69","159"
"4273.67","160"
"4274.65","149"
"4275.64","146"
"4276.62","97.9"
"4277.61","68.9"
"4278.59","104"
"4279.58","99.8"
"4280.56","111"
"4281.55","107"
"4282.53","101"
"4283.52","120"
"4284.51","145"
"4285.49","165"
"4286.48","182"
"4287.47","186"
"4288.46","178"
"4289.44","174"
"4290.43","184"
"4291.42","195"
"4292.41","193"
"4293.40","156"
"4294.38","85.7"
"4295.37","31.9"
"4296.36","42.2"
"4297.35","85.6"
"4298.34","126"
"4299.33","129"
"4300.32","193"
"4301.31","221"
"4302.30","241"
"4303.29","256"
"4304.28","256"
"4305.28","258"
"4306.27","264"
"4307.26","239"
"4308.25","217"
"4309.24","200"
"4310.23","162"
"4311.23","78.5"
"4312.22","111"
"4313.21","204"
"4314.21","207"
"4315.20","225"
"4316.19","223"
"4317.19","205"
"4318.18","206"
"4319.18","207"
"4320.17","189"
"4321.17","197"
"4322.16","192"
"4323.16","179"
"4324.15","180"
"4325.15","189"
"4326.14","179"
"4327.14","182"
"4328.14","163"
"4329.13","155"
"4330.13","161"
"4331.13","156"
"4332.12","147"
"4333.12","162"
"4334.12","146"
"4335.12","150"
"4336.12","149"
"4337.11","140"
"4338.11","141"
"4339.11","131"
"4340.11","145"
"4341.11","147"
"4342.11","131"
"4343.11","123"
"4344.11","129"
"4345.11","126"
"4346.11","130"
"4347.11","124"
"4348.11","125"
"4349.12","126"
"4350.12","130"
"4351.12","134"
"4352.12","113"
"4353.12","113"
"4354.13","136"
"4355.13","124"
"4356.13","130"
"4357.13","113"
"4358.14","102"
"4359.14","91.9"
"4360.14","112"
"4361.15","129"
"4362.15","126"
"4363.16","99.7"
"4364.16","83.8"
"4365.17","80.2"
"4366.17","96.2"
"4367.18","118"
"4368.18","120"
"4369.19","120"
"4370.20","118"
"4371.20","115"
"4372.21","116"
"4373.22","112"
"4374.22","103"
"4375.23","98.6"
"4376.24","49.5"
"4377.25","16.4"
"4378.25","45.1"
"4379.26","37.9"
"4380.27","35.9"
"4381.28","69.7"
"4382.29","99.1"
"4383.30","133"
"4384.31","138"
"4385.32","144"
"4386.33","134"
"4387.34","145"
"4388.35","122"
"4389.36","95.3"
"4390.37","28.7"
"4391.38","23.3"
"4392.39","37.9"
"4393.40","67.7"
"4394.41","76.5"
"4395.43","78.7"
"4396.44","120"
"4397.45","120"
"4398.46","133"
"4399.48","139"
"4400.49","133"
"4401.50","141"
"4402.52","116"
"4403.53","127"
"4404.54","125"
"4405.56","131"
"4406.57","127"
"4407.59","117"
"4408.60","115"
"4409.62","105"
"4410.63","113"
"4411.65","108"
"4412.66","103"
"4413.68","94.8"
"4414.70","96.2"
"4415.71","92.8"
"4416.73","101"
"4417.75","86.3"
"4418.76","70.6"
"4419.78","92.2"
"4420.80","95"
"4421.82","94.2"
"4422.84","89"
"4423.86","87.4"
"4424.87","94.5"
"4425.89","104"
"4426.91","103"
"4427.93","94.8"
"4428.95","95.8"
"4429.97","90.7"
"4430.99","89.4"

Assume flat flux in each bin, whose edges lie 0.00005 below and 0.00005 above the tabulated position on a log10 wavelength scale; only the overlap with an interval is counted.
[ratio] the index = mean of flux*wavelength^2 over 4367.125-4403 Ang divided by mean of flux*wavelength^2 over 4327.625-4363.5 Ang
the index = 0.7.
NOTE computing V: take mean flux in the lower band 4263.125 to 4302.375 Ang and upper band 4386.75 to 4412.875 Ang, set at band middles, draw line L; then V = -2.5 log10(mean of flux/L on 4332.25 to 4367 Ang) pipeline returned -0.044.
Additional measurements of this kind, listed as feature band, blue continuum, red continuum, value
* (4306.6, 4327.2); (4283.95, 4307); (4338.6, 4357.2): -0.227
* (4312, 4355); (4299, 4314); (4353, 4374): 0.017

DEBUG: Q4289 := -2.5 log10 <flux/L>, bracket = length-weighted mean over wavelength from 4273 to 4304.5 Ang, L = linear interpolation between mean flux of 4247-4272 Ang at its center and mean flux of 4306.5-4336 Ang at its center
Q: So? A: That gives -0.051 mag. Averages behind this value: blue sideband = 101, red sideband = 180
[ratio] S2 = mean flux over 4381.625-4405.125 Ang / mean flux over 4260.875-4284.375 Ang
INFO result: 0.87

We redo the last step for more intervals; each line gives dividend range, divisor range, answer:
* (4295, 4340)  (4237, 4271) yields 1.73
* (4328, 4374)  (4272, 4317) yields 0.78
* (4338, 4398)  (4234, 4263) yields 1.14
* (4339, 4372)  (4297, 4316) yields 0.61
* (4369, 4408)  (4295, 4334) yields 0.55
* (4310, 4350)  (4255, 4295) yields 1.27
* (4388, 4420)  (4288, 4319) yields 0.56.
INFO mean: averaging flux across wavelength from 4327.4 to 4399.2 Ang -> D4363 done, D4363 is 113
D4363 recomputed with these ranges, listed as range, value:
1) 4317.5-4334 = 177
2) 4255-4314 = 142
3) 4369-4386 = 91.1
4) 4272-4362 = 154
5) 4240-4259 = 92.4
